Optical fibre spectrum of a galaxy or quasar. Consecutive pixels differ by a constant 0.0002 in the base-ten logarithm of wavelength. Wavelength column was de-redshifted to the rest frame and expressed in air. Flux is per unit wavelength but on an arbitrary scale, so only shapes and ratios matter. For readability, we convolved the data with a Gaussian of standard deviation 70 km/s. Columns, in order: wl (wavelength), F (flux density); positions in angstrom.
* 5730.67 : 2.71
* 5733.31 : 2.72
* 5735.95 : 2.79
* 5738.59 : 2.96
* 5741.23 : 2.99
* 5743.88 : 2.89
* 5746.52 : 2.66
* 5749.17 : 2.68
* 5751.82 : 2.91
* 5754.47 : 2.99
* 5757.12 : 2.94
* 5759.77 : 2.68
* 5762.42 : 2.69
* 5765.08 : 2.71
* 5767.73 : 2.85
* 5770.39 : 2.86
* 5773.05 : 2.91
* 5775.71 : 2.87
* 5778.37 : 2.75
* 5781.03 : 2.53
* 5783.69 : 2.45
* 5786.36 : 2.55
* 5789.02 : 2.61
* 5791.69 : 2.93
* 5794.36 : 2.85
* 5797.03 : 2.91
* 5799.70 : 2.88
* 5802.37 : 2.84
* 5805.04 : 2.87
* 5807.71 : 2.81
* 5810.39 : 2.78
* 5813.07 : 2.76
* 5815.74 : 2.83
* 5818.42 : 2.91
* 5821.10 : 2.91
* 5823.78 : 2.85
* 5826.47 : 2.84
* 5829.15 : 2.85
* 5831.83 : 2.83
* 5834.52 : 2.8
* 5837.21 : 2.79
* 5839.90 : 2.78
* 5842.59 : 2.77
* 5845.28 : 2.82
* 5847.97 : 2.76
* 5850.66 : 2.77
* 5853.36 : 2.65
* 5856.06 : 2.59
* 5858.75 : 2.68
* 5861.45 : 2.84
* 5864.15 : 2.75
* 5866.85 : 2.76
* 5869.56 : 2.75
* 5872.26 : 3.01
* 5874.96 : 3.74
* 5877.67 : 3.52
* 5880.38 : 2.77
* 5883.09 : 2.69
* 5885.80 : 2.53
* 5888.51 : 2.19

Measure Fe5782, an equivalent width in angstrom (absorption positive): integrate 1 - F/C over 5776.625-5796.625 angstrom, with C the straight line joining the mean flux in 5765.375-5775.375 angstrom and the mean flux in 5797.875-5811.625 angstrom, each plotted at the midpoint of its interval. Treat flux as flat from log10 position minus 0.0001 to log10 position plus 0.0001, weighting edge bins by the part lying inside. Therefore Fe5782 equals 1.2 angstrom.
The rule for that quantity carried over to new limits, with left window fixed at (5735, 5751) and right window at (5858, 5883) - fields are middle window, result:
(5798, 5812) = 0.3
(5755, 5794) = 1.6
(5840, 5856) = 1.1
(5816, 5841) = 0.7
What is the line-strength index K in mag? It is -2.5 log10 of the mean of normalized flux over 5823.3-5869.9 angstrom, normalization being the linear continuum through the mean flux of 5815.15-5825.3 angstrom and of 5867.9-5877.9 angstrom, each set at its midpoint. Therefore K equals 0.10 mag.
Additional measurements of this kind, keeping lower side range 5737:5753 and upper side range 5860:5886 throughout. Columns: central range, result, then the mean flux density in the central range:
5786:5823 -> 0.03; 2.83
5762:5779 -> 0.02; 2.81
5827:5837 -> 0.04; 2.82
